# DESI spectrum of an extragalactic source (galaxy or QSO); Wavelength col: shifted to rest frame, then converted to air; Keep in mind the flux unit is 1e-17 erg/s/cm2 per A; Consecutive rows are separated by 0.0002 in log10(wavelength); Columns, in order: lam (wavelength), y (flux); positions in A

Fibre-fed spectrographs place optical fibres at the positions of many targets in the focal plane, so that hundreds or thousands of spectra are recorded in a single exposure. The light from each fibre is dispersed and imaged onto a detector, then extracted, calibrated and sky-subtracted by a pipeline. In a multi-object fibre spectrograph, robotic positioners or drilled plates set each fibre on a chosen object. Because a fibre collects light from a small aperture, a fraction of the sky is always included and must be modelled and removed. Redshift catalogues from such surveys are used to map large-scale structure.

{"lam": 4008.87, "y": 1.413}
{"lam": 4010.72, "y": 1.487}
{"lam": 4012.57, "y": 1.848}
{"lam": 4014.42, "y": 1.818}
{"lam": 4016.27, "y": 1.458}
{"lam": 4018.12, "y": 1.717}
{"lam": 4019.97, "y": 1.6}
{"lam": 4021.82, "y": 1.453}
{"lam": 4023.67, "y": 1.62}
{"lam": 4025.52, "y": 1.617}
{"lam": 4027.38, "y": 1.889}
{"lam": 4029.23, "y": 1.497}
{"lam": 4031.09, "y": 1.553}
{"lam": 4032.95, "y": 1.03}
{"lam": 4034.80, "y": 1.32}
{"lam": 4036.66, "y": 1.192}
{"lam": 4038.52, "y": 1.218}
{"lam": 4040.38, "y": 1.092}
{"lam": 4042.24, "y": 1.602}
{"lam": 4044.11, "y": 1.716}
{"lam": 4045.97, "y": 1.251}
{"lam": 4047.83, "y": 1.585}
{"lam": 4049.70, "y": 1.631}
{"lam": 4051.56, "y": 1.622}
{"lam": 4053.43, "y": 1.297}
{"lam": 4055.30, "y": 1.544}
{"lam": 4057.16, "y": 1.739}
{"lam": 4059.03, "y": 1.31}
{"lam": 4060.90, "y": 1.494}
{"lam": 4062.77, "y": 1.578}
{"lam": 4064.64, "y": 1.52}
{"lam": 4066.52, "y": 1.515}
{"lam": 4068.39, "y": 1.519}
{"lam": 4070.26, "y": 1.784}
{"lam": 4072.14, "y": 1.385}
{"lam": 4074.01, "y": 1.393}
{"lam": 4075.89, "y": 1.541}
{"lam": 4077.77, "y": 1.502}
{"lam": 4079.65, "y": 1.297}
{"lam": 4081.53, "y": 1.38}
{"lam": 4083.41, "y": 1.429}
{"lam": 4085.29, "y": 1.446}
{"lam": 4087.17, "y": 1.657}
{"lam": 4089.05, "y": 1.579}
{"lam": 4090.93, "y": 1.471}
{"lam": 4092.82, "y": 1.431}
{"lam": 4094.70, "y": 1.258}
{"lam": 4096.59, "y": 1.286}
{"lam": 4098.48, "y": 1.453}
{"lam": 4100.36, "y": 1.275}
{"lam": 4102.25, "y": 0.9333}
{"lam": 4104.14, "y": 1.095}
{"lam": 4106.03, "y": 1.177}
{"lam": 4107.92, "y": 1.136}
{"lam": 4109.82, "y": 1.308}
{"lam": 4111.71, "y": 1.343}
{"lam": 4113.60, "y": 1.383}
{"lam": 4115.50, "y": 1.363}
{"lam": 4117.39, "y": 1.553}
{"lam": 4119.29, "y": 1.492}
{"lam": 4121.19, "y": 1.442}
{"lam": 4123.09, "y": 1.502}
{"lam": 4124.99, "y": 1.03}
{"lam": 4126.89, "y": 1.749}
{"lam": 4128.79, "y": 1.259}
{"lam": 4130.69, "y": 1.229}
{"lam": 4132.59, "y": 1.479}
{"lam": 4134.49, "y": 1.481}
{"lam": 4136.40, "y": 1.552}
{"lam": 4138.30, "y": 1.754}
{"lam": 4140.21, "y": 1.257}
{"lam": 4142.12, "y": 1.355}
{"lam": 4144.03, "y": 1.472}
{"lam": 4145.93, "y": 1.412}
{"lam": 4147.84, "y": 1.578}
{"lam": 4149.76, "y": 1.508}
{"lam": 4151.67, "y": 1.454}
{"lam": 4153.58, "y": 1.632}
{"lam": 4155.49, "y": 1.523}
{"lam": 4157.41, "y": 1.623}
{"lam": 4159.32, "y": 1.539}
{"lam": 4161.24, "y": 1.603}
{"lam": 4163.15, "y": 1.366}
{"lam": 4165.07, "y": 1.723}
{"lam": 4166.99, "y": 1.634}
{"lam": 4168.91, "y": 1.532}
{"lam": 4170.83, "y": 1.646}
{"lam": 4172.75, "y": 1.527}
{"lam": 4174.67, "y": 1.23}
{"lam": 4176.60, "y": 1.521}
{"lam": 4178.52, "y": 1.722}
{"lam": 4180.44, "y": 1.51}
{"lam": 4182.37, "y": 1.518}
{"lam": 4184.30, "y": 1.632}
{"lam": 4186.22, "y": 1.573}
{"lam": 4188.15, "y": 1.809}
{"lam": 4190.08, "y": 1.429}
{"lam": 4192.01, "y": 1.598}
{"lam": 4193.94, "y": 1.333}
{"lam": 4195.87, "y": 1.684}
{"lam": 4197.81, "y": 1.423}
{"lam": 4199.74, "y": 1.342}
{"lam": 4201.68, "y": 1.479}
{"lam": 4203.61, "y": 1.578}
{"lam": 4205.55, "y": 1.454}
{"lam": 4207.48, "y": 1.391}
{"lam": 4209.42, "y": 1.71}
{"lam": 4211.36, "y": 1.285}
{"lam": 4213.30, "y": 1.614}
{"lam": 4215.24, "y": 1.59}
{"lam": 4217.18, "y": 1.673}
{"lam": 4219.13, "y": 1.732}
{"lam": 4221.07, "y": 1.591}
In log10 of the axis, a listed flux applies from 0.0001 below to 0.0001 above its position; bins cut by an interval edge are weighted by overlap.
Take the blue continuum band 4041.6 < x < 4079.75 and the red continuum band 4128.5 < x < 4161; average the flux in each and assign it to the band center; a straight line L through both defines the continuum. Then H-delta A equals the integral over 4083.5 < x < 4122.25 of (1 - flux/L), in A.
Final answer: 3.8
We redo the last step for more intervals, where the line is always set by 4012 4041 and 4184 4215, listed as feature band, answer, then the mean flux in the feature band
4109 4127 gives 1.3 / 1.4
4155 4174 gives -0.7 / 1.57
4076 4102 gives 1.6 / 1.41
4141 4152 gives 0.4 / 1.46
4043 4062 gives -0.3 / 1.52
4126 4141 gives 0.4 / 1.47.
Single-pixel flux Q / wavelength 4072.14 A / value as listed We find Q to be 1.385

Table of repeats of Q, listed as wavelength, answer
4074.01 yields 1.393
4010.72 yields 1.487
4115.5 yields 1.363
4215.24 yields 1.59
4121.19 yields 1.442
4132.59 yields 1.479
